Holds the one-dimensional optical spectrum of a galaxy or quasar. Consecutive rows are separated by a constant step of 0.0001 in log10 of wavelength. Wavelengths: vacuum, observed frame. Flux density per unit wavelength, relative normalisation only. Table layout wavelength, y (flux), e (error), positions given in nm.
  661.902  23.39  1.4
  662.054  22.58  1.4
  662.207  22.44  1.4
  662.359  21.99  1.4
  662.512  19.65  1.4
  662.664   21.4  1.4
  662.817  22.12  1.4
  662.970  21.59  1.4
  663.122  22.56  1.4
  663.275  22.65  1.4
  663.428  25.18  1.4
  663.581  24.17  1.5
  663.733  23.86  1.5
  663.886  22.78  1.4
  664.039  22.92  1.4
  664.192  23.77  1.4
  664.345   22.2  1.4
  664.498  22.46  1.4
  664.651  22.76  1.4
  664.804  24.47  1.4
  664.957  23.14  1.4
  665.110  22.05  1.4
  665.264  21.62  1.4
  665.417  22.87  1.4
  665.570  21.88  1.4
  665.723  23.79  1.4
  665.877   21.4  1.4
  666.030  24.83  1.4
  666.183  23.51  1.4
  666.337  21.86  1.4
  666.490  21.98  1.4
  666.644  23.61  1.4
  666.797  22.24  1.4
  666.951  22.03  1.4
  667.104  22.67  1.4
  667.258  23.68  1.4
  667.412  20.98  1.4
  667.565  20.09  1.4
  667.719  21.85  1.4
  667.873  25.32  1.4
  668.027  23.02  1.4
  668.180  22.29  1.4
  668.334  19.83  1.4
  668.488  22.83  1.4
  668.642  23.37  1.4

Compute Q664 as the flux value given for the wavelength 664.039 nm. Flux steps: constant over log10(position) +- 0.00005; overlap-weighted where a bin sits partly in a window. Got 22.92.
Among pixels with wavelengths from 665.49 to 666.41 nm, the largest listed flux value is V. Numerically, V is 24.83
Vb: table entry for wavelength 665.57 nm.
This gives 21.88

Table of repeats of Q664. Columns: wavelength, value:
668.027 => 23.02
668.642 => 23.37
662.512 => 19.65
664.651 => 22.76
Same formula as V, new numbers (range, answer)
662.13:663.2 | 22.56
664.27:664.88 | 24.47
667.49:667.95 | 25.32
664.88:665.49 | 23.14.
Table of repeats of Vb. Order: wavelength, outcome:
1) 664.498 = 22.46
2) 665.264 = 21.62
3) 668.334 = 19.83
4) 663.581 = 24.17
